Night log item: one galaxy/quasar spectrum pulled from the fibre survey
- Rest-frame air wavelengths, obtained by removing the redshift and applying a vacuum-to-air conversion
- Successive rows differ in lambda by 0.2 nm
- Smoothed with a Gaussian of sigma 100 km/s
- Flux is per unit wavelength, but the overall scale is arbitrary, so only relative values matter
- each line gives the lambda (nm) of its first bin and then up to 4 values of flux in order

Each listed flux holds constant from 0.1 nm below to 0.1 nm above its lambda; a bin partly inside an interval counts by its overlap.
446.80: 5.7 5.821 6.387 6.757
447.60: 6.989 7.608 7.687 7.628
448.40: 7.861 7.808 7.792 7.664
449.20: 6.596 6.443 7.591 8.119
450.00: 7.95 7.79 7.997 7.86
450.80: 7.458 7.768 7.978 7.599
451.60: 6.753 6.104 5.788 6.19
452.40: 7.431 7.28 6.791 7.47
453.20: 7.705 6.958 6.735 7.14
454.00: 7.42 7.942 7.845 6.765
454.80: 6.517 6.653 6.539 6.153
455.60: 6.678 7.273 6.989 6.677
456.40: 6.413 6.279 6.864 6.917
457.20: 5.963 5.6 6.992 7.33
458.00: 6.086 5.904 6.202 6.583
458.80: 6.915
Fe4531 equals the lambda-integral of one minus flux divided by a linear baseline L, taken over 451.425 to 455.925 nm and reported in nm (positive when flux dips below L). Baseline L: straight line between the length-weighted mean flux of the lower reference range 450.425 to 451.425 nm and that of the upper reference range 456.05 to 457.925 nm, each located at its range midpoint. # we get 0.18 nm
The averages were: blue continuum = 7.76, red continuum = 6.56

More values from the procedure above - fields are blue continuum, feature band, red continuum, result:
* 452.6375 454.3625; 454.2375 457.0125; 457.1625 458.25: 0.02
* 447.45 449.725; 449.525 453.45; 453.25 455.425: -0.06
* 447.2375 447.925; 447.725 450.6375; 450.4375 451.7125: -0.13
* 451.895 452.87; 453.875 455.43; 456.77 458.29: -0.10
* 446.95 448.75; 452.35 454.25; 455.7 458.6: -0.12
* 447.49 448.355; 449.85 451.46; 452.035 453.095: -0.14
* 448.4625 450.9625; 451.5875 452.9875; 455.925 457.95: 0.11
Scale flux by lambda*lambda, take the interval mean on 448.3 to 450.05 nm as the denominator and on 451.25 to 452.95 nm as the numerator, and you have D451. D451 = 0.9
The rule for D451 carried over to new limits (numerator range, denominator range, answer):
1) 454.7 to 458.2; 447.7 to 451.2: 0.89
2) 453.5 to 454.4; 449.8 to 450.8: 0.95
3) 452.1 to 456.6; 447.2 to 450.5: 0.95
